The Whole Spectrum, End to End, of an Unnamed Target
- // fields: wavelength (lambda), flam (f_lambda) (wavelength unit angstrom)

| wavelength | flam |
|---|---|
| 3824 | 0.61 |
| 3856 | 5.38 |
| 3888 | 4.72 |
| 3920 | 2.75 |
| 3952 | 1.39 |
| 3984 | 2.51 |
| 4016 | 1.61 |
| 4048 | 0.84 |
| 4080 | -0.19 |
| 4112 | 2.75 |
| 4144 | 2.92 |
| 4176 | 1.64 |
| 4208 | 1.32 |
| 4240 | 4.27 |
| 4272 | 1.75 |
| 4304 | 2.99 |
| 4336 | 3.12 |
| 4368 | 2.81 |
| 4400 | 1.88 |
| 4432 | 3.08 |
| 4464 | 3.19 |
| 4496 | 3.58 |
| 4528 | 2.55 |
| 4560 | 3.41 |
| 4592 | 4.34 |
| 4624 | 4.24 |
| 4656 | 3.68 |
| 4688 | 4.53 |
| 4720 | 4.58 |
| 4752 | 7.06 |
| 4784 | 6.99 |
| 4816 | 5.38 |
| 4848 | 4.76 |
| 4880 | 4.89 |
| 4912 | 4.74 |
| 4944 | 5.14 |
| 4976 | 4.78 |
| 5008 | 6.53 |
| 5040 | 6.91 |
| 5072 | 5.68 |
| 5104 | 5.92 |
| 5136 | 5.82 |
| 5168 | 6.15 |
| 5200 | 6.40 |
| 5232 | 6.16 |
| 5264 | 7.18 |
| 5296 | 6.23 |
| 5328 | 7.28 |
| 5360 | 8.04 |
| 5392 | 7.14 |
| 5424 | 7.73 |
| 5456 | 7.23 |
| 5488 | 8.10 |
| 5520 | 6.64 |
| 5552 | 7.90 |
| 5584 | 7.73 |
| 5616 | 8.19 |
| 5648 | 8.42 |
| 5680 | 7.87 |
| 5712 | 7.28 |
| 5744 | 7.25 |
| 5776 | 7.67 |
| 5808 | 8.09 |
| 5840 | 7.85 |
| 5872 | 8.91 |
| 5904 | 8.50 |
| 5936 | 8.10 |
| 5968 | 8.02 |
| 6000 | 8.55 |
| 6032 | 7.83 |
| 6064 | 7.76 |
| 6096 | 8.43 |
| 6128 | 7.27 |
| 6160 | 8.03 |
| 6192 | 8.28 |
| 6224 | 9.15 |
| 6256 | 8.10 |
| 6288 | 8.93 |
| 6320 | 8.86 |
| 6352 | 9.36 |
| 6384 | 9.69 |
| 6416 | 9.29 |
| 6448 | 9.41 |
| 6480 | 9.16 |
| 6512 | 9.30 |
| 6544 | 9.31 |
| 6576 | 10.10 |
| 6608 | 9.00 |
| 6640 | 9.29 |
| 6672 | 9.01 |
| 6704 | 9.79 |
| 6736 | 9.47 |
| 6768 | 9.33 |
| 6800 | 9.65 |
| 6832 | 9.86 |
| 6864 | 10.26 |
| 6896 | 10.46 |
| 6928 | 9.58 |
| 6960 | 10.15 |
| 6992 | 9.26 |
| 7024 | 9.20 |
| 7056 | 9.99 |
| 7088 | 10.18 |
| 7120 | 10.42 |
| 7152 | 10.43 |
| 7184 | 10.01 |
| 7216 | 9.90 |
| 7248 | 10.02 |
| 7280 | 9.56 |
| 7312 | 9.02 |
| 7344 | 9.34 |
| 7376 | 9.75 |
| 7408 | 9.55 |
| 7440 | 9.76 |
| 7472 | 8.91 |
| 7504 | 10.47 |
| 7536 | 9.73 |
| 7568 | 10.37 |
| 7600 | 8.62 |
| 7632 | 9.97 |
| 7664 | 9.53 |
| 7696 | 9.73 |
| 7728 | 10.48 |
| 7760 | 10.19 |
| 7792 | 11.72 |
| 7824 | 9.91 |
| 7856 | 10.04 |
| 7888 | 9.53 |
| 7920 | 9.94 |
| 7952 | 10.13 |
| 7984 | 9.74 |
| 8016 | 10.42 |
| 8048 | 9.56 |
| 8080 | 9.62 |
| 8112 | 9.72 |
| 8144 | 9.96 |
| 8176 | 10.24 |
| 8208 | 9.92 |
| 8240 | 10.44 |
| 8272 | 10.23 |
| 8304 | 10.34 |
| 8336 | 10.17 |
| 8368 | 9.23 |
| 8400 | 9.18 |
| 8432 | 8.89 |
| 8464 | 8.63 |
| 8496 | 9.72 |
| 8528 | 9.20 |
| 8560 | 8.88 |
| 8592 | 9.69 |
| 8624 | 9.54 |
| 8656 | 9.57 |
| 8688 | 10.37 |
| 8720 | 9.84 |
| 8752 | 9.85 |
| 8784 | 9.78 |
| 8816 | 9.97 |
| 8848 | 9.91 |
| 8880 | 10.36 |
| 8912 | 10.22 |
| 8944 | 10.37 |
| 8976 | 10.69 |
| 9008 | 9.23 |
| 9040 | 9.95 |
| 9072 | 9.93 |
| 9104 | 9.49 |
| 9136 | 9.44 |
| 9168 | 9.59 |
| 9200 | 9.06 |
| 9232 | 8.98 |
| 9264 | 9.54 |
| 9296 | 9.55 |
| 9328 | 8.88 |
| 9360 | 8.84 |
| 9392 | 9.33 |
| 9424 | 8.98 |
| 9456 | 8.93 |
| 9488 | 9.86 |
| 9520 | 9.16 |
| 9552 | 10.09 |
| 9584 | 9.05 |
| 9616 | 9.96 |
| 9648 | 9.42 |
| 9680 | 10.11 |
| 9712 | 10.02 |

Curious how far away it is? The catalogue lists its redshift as 0.19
